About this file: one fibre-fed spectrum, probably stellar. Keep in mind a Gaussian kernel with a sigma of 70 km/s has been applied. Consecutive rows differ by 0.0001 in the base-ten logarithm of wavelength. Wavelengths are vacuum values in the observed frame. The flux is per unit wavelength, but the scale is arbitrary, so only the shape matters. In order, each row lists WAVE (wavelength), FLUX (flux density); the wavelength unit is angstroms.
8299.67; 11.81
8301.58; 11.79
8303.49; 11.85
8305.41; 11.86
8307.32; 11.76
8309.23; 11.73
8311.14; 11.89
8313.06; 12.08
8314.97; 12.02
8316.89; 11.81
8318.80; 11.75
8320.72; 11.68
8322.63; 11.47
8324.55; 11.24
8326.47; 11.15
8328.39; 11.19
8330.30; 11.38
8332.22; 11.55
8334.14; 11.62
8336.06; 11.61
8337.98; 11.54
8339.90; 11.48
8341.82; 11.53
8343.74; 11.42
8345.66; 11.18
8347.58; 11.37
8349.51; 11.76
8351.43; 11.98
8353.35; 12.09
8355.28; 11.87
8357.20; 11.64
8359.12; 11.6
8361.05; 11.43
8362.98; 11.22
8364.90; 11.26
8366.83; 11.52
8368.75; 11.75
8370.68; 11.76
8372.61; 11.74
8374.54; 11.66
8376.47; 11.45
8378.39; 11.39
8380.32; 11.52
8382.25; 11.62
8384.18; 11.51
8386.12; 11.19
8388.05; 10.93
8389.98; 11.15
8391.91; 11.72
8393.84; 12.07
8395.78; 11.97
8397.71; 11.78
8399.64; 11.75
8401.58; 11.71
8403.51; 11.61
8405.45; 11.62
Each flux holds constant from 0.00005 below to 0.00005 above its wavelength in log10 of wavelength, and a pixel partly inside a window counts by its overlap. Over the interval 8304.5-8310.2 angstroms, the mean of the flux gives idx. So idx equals 11.8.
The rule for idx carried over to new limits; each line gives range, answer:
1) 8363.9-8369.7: 11.5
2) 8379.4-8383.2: 11.6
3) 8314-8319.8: 11.9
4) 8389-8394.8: 11.7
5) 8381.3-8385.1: 11.6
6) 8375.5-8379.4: 11.4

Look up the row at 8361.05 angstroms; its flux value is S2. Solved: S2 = 11.43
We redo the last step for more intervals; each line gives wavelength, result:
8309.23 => 11.73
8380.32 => 11.52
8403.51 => 11.61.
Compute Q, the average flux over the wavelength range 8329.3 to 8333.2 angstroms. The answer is 11.5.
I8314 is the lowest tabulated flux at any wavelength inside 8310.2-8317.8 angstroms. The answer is 11.81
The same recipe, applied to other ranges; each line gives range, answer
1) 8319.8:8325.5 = 11.24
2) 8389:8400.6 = 11.15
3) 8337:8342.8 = 11.48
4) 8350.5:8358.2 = 11.64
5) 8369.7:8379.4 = 11.39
